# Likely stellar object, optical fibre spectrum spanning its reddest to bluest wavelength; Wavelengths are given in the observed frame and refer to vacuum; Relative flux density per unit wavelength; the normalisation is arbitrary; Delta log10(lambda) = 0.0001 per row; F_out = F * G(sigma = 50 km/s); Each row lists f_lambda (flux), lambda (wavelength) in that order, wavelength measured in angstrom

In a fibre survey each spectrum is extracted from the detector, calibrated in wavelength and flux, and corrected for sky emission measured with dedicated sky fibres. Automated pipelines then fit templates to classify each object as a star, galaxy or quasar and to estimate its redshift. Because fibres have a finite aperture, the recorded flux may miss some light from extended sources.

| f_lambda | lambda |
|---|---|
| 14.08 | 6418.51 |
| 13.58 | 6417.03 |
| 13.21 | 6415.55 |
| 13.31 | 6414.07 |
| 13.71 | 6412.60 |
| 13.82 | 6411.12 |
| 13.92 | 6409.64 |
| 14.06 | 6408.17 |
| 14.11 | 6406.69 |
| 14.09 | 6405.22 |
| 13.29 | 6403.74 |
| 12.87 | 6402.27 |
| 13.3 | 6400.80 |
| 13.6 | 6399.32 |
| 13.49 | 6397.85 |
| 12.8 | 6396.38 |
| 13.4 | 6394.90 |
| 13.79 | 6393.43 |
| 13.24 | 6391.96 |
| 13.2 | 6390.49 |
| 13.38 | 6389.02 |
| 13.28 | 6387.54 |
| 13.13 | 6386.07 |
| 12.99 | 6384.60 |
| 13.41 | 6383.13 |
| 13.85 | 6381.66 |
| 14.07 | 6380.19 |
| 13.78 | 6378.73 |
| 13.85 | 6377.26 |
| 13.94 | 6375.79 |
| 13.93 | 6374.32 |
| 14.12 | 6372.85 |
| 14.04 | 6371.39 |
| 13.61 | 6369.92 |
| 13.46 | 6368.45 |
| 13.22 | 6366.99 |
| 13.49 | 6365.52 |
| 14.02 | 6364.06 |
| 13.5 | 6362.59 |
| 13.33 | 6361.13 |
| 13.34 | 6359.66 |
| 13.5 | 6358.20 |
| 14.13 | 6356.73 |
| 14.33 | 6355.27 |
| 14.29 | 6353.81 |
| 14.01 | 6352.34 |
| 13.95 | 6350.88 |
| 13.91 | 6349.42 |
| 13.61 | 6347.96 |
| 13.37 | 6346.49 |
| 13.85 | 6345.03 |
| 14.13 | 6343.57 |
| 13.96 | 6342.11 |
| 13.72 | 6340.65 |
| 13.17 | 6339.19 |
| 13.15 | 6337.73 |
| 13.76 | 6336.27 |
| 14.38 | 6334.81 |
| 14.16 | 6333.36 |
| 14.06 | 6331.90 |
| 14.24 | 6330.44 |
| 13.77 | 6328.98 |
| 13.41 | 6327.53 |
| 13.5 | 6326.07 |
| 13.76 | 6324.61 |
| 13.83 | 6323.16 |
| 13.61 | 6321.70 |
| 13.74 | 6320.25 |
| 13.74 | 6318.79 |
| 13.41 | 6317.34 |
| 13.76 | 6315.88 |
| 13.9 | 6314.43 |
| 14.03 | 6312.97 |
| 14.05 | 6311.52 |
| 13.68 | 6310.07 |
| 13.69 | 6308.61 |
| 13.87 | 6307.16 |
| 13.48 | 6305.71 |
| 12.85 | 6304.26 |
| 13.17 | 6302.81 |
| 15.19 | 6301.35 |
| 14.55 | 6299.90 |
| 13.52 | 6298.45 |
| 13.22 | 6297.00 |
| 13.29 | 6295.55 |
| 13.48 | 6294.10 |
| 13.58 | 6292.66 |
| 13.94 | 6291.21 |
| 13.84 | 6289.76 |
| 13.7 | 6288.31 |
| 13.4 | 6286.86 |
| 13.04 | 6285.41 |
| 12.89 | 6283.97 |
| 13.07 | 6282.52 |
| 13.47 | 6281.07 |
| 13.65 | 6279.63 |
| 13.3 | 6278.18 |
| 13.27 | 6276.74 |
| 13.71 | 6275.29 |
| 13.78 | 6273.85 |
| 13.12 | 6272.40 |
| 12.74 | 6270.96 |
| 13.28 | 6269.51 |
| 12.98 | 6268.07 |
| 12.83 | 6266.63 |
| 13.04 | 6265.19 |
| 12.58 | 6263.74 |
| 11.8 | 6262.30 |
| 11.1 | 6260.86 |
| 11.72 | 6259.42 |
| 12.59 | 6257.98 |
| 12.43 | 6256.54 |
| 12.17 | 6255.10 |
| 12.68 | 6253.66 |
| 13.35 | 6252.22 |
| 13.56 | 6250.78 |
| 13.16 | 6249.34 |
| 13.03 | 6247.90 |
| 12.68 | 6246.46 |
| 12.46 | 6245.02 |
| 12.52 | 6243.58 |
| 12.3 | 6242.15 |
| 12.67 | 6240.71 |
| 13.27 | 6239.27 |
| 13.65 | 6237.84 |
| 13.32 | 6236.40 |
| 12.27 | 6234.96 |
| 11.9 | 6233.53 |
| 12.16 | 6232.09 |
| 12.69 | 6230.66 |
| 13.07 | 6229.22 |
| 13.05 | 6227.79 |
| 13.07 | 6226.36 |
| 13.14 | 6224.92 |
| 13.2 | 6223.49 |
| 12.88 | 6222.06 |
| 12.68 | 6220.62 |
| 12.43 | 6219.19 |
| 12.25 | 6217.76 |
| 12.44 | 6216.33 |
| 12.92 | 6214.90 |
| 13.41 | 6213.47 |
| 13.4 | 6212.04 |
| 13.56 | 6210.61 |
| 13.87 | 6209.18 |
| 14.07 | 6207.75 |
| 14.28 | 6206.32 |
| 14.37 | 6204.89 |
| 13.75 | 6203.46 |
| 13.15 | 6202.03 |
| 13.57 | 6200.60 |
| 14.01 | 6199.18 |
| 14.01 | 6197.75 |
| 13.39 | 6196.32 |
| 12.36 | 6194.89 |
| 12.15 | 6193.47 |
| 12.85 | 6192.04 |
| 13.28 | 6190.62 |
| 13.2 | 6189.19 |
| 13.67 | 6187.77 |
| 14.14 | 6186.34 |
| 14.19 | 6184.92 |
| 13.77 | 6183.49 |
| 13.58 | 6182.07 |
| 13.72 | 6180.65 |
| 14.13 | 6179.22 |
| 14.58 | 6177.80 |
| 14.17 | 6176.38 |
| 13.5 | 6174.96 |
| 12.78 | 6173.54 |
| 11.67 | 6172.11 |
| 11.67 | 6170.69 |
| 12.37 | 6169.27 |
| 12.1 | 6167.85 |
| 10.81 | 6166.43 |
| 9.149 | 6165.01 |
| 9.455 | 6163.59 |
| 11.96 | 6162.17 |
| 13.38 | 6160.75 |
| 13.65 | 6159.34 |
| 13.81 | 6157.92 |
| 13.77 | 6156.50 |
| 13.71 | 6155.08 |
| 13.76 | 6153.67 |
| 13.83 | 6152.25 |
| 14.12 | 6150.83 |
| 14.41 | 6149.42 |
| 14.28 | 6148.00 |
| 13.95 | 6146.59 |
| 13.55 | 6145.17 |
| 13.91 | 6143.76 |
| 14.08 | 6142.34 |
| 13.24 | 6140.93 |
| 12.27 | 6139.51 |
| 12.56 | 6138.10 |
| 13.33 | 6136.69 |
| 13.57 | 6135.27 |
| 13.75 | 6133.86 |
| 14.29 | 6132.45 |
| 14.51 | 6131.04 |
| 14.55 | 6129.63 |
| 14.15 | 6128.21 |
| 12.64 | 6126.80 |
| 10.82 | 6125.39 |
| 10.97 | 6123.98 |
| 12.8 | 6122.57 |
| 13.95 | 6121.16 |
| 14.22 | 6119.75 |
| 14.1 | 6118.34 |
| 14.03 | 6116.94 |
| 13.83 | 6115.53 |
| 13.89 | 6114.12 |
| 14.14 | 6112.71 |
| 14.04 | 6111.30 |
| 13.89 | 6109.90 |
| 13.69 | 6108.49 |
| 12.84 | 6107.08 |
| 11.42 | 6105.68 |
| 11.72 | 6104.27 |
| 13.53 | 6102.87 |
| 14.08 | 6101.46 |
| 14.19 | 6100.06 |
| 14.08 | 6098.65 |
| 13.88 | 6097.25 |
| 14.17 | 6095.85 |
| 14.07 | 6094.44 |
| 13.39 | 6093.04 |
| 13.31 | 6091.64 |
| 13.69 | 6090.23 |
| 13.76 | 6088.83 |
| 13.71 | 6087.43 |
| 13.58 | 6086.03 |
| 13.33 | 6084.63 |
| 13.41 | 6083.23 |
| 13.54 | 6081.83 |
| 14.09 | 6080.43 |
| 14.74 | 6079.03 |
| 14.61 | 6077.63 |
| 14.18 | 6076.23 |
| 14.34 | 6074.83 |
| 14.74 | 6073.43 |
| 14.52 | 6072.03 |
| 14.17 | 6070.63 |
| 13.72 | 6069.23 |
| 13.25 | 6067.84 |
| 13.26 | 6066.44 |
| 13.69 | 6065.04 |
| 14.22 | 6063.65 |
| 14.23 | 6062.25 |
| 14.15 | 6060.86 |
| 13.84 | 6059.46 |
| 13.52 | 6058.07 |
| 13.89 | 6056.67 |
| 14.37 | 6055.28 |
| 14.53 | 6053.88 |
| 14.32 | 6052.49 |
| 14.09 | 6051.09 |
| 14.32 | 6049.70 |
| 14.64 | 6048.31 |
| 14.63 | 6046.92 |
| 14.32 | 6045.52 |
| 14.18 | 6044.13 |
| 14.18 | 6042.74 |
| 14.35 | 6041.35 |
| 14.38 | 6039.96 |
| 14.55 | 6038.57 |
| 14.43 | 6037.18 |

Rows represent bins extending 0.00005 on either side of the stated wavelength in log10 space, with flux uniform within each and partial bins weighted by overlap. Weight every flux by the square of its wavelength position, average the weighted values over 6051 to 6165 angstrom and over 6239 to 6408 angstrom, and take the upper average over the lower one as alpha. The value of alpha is 1.06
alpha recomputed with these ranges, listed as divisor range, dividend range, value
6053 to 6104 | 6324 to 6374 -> 1.08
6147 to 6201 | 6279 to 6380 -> 1.10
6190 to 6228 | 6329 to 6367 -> 1.09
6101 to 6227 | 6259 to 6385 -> 1.08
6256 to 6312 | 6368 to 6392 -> 1.06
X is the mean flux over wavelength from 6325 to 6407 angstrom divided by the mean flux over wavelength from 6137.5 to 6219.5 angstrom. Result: 1.03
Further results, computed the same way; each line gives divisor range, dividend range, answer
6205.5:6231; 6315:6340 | 1.04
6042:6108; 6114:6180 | 0.95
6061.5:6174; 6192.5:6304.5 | 0.98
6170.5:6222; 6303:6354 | 1.03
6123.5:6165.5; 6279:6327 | 1.03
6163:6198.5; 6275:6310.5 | 1.06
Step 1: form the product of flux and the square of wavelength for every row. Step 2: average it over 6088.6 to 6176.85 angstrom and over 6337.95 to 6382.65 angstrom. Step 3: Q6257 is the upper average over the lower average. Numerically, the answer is 1.1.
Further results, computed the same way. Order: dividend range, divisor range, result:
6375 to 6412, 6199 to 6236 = 1.09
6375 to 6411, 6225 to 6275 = 1.11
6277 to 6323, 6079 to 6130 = 1.07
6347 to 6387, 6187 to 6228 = 1.09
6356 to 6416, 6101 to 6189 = 1.11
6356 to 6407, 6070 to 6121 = 1.08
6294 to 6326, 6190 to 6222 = 1.07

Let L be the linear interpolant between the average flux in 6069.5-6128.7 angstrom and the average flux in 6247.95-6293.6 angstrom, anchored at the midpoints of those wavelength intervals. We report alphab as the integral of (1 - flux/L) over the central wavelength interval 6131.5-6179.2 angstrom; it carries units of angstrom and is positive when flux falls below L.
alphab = 1.2 angstrom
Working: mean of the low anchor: 13.6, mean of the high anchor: 13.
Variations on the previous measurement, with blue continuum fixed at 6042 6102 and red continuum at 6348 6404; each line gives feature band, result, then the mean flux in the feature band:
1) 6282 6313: 0.2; 13.6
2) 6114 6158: 1.1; 13.6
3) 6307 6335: -0.3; 13.8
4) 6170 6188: 0.5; 13.5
